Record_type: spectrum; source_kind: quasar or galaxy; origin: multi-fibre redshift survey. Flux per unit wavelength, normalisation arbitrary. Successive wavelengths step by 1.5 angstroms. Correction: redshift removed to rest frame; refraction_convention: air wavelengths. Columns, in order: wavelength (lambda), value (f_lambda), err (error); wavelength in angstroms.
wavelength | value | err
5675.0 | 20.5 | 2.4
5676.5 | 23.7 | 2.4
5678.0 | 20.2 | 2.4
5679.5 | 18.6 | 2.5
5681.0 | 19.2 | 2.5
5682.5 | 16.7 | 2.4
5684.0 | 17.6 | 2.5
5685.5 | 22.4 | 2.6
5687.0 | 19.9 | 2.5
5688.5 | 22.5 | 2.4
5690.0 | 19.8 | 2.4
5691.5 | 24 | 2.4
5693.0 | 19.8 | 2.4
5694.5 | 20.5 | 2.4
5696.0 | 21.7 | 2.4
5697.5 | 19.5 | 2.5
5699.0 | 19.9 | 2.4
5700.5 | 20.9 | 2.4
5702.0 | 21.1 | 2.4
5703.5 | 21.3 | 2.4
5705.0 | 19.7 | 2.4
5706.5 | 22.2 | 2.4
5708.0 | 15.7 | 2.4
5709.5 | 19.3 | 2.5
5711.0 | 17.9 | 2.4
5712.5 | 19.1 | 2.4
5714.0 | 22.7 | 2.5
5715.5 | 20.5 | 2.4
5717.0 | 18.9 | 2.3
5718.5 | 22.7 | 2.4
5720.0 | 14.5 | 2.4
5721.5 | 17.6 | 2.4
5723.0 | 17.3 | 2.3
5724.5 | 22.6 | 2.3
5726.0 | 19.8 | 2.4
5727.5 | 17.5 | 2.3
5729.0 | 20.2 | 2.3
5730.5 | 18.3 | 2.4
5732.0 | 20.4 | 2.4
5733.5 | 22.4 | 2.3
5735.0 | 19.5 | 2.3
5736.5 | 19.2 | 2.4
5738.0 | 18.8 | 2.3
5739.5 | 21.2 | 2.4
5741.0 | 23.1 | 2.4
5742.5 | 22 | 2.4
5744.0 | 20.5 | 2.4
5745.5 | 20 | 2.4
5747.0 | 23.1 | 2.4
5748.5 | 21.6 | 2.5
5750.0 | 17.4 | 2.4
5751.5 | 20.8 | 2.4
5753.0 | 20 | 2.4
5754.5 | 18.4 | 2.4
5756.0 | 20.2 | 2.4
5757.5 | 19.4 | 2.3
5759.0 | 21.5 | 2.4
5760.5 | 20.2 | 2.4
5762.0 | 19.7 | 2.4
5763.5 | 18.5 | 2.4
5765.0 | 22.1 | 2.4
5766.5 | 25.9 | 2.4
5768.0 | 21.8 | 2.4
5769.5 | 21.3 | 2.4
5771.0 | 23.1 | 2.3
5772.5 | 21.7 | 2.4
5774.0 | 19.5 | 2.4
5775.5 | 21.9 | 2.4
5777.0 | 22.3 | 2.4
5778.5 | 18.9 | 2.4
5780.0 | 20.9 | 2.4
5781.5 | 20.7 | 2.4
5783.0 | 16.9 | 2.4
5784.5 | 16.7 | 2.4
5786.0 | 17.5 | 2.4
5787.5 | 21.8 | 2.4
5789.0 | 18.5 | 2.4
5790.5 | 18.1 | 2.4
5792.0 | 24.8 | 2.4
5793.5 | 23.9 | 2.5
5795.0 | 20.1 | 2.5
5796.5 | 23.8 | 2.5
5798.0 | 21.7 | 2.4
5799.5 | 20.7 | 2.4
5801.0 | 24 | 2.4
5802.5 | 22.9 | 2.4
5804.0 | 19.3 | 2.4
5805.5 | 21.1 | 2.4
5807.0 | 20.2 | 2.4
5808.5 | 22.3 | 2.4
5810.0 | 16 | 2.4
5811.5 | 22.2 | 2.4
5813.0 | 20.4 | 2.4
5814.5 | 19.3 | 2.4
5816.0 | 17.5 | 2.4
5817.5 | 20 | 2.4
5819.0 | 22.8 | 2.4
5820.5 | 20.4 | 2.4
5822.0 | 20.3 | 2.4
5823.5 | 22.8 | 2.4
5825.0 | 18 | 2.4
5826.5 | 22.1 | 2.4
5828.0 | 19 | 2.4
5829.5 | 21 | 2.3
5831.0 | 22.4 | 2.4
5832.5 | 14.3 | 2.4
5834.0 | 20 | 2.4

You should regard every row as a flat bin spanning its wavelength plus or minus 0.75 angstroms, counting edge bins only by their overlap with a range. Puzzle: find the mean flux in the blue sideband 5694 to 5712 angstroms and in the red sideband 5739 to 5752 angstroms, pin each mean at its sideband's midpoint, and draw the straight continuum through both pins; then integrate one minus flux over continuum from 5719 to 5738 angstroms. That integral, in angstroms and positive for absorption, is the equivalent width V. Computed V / 1.4 angstroms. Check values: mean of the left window 20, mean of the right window 21.1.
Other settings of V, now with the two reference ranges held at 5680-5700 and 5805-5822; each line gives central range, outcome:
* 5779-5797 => -0.03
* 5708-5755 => 0.88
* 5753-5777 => -0.96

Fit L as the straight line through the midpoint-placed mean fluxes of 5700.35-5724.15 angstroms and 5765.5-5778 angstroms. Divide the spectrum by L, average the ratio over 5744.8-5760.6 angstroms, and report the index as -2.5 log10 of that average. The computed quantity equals 0.05 mag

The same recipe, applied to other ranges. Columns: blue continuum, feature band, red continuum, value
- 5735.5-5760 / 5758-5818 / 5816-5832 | -0.01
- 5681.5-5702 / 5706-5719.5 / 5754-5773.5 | 0.05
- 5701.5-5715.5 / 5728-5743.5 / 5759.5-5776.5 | 0.01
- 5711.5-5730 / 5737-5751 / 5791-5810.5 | -0.04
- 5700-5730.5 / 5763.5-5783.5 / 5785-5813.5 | -0.04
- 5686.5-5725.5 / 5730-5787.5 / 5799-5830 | -0.01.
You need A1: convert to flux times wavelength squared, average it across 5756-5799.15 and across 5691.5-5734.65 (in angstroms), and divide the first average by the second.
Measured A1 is 1.1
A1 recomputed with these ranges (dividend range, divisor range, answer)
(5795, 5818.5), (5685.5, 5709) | 1.05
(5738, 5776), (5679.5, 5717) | 1.06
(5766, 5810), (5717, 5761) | 1.07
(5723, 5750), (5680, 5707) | 1.01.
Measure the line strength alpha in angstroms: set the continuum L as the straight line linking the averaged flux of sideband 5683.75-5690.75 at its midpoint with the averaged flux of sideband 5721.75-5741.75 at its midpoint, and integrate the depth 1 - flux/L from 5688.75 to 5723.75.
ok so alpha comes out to 0.8 angstroms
